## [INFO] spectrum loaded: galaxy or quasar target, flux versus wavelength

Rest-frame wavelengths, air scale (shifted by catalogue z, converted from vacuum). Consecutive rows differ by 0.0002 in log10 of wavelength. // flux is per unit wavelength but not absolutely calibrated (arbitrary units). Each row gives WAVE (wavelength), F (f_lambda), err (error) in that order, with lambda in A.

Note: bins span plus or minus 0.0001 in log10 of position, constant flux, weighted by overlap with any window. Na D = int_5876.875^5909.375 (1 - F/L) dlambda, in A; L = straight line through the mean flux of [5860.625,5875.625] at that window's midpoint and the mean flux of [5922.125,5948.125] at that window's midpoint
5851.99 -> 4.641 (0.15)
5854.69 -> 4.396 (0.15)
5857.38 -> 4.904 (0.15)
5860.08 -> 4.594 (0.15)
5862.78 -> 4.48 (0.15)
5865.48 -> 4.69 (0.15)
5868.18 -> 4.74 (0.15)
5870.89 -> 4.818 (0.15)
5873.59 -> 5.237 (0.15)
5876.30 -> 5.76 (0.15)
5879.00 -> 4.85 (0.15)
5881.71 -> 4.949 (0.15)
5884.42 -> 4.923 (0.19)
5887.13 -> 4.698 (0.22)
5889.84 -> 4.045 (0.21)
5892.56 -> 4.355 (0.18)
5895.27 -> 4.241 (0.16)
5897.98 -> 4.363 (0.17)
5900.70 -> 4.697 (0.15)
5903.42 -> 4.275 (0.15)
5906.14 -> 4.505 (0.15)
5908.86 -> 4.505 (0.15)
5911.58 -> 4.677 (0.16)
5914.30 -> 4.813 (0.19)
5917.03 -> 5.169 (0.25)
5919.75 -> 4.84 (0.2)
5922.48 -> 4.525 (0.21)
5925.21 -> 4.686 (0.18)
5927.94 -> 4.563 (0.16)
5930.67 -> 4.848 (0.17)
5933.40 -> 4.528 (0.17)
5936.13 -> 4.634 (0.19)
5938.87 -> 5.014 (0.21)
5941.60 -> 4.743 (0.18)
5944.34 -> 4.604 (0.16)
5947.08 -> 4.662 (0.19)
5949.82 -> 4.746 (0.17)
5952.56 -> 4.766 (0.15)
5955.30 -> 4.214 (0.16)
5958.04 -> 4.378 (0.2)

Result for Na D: 1.4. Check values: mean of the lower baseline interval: 4.82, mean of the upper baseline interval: 4.69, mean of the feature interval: 4.56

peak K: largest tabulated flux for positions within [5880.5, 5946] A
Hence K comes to 5.169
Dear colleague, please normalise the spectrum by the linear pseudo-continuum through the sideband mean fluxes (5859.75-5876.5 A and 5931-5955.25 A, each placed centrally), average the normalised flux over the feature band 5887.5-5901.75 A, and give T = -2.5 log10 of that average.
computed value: 0.11 mag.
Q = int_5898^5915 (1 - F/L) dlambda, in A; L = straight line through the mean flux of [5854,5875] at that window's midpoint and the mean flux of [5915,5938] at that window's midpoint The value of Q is 0.7 A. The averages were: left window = 4.75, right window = 4.73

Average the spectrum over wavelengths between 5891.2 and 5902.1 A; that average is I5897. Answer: 4.41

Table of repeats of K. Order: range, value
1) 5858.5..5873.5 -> 4.818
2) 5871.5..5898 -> 5.76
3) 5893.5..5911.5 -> 4.697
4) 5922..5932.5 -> 4.848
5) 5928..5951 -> 5.014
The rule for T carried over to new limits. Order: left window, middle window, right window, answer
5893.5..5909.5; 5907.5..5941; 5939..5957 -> -0.05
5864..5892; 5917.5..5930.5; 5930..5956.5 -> 0.00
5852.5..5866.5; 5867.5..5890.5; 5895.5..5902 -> -0.09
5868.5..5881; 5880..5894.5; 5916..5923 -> 0.11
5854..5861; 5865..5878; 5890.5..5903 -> -0.12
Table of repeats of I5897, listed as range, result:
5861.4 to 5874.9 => 4.79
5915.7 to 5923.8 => 4.85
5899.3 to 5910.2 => 4.49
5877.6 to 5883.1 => 4.91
